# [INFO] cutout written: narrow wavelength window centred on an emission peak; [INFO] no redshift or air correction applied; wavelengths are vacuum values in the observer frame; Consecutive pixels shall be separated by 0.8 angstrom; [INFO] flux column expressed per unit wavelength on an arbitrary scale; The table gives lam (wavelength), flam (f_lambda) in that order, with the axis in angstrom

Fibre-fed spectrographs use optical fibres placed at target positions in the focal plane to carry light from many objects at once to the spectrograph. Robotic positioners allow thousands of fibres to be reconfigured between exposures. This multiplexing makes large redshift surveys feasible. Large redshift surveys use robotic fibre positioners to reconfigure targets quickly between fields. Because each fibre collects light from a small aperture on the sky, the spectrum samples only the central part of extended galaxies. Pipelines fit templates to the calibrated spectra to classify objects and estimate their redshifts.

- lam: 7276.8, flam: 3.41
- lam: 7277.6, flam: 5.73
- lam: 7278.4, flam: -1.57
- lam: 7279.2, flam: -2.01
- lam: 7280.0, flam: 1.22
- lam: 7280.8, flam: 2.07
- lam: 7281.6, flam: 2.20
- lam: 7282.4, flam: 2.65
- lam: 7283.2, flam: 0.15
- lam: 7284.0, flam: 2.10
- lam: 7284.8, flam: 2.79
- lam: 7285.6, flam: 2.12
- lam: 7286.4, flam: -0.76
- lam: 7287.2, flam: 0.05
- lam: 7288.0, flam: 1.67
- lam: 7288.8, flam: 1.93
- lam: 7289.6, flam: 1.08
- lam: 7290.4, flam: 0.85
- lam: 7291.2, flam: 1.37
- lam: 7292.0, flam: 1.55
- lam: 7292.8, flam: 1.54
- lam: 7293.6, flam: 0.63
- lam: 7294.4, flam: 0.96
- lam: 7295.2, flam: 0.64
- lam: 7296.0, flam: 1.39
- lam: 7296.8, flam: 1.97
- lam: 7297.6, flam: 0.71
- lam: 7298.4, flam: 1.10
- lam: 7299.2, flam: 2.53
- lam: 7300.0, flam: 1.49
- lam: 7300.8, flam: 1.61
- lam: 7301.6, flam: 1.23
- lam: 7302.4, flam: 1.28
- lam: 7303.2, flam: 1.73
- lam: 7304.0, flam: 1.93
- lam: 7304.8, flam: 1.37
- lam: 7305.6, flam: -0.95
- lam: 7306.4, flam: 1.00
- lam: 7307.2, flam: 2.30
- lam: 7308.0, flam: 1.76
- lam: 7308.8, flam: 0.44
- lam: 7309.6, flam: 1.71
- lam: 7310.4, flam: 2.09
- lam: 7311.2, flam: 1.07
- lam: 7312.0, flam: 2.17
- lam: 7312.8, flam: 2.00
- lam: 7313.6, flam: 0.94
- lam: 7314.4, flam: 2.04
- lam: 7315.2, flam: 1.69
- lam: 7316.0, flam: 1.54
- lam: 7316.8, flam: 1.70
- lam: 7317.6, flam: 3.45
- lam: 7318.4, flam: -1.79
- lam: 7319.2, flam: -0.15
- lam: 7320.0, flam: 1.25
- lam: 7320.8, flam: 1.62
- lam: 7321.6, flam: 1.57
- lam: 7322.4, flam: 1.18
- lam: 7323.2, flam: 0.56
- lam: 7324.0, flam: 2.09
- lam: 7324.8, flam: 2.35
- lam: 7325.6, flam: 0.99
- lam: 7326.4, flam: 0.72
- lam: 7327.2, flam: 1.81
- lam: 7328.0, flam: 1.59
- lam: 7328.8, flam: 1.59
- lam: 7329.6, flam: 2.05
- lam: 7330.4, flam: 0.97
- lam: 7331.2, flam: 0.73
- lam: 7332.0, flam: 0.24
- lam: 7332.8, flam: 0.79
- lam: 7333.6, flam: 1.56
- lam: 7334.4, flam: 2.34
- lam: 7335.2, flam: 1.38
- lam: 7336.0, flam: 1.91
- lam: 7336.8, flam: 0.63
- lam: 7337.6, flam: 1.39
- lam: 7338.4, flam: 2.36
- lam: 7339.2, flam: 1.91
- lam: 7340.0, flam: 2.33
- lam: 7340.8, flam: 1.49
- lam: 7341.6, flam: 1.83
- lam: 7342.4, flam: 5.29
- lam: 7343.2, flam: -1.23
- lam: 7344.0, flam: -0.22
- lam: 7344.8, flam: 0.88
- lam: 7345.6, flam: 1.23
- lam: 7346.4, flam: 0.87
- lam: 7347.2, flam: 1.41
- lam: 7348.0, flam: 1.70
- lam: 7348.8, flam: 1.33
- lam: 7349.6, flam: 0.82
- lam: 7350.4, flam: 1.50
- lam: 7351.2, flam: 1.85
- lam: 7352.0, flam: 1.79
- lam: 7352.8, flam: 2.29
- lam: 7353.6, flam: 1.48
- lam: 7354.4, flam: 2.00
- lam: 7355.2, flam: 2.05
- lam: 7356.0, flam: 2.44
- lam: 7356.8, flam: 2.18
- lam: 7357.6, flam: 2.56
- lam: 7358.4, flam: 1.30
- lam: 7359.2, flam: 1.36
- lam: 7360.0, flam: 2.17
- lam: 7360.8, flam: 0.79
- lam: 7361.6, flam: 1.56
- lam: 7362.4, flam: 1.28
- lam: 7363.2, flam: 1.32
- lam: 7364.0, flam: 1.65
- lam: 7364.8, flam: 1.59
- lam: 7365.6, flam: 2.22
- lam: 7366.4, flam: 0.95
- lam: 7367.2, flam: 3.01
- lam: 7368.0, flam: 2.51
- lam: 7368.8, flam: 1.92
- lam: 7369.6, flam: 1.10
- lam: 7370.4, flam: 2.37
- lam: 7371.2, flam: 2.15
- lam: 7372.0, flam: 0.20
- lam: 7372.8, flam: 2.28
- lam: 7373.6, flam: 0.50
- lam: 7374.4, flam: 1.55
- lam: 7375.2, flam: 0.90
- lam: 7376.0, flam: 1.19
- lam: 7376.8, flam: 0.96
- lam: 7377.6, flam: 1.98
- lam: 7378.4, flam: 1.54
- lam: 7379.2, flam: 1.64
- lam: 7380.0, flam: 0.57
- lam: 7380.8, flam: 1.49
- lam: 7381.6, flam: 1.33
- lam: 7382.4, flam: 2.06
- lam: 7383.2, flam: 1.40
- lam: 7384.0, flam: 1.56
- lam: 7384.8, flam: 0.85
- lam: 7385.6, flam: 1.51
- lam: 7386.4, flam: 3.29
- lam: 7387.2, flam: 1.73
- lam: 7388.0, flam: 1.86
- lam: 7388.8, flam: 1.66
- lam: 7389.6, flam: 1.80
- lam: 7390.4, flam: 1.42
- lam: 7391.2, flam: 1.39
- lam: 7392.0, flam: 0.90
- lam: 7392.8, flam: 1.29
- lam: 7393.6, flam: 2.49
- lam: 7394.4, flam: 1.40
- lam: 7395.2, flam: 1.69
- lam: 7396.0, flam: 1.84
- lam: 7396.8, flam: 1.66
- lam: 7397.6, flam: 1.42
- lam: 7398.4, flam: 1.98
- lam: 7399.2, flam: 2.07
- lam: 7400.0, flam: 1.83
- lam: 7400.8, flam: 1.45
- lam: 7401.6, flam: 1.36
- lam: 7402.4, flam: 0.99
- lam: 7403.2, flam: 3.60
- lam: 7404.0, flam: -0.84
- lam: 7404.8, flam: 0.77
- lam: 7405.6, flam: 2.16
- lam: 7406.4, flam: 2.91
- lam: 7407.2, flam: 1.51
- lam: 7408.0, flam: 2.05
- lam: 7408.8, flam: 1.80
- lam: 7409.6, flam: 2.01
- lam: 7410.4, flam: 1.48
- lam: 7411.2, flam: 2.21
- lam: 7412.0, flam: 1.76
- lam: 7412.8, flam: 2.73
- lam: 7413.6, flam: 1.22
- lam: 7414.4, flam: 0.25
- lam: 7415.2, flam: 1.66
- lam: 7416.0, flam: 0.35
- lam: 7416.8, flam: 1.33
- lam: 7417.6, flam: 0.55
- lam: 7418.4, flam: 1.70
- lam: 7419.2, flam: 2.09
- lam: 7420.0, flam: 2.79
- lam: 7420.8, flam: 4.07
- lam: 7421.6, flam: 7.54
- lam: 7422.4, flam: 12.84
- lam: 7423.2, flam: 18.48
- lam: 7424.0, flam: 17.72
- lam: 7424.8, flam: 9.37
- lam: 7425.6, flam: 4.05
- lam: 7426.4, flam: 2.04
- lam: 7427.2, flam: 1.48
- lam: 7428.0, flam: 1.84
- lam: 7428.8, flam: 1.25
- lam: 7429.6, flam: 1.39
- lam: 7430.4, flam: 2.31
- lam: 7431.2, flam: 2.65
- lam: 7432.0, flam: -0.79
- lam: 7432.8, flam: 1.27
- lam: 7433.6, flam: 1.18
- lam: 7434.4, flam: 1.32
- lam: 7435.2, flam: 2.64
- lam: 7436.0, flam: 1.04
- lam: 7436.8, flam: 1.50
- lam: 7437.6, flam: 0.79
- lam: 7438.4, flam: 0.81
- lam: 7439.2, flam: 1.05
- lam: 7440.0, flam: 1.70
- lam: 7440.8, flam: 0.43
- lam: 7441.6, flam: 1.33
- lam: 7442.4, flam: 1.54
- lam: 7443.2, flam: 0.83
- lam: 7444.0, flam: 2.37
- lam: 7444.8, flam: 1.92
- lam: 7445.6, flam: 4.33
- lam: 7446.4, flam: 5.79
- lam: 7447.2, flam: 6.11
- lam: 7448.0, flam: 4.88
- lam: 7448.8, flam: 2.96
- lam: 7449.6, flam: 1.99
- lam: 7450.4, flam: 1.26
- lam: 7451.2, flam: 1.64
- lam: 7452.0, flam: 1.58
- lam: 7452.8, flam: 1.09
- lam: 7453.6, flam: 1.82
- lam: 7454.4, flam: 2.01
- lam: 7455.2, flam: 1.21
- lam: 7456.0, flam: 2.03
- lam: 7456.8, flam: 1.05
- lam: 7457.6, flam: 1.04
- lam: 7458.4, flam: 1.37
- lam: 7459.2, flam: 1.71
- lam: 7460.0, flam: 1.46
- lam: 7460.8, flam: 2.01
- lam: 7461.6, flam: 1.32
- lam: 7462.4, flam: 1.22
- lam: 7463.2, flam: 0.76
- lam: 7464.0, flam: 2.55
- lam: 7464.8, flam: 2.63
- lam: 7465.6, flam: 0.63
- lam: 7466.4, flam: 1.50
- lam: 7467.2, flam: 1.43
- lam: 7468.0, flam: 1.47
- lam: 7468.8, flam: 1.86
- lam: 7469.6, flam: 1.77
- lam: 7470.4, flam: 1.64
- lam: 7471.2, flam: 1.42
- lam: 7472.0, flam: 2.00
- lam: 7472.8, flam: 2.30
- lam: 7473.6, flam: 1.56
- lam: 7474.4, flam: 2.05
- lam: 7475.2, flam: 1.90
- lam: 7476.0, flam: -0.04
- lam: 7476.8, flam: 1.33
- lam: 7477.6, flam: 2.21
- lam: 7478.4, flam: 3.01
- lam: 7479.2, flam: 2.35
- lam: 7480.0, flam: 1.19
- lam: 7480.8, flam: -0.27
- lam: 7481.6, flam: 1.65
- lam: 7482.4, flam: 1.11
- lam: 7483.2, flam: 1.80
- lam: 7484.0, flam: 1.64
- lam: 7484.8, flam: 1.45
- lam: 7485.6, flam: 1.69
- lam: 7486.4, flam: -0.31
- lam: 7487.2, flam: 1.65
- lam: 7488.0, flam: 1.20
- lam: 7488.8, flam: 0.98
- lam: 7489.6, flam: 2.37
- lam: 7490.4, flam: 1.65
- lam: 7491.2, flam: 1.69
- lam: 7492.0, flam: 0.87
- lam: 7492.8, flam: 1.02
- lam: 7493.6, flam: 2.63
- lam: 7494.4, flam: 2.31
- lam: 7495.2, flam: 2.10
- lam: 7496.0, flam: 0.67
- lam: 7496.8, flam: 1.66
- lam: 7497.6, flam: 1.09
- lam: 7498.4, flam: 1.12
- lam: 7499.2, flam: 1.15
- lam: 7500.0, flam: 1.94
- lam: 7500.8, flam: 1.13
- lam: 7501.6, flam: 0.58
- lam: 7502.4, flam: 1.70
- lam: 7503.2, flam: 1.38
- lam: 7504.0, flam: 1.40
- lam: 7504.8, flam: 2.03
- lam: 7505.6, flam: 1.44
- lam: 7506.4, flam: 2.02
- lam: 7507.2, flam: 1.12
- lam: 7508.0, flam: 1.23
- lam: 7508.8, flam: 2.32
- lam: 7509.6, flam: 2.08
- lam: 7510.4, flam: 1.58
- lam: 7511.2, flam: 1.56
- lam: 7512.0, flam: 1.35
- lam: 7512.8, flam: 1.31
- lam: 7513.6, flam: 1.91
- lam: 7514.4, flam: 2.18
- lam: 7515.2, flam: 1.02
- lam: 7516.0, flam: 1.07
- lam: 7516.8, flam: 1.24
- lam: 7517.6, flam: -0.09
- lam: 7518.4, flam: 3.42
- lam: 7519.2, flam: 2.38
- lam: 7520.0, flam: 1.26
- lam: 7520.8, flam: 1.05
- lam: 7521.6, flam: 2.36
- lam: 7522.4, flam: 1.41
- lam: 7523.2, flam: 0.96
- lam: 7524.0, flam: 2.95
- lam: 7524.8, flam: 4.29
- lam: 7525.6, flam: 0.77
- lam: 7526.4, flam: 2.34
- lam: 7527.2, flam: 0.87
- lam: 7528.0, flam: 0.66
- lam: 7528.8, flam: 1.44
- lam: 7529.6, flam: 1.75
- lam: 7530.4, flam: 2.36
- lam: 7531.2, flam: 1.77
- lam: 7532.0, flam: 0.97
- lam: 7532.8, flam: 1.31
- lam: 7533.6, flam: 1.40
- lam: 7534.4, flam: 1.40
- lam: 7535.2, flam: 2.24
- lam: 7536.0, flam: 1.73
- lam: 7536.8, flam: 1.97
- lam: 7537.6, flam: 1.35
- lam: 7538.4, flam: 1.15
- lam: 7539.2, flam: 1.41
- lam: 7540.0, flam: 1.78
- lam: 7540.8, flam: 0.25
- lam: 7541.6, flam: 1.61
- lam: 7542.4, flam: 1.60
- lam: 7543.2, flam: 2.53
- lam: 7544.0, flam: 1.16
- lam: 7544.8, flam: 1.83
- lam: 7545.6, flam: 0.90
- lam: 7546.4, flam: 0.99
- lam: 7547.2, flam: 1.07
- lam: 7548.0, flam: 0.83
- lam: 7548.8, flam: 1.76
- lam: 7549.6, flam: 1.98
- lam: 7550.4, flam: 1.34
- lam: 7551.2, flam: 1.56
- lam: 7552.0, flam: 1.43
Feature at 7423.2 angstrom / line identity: H-alpha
